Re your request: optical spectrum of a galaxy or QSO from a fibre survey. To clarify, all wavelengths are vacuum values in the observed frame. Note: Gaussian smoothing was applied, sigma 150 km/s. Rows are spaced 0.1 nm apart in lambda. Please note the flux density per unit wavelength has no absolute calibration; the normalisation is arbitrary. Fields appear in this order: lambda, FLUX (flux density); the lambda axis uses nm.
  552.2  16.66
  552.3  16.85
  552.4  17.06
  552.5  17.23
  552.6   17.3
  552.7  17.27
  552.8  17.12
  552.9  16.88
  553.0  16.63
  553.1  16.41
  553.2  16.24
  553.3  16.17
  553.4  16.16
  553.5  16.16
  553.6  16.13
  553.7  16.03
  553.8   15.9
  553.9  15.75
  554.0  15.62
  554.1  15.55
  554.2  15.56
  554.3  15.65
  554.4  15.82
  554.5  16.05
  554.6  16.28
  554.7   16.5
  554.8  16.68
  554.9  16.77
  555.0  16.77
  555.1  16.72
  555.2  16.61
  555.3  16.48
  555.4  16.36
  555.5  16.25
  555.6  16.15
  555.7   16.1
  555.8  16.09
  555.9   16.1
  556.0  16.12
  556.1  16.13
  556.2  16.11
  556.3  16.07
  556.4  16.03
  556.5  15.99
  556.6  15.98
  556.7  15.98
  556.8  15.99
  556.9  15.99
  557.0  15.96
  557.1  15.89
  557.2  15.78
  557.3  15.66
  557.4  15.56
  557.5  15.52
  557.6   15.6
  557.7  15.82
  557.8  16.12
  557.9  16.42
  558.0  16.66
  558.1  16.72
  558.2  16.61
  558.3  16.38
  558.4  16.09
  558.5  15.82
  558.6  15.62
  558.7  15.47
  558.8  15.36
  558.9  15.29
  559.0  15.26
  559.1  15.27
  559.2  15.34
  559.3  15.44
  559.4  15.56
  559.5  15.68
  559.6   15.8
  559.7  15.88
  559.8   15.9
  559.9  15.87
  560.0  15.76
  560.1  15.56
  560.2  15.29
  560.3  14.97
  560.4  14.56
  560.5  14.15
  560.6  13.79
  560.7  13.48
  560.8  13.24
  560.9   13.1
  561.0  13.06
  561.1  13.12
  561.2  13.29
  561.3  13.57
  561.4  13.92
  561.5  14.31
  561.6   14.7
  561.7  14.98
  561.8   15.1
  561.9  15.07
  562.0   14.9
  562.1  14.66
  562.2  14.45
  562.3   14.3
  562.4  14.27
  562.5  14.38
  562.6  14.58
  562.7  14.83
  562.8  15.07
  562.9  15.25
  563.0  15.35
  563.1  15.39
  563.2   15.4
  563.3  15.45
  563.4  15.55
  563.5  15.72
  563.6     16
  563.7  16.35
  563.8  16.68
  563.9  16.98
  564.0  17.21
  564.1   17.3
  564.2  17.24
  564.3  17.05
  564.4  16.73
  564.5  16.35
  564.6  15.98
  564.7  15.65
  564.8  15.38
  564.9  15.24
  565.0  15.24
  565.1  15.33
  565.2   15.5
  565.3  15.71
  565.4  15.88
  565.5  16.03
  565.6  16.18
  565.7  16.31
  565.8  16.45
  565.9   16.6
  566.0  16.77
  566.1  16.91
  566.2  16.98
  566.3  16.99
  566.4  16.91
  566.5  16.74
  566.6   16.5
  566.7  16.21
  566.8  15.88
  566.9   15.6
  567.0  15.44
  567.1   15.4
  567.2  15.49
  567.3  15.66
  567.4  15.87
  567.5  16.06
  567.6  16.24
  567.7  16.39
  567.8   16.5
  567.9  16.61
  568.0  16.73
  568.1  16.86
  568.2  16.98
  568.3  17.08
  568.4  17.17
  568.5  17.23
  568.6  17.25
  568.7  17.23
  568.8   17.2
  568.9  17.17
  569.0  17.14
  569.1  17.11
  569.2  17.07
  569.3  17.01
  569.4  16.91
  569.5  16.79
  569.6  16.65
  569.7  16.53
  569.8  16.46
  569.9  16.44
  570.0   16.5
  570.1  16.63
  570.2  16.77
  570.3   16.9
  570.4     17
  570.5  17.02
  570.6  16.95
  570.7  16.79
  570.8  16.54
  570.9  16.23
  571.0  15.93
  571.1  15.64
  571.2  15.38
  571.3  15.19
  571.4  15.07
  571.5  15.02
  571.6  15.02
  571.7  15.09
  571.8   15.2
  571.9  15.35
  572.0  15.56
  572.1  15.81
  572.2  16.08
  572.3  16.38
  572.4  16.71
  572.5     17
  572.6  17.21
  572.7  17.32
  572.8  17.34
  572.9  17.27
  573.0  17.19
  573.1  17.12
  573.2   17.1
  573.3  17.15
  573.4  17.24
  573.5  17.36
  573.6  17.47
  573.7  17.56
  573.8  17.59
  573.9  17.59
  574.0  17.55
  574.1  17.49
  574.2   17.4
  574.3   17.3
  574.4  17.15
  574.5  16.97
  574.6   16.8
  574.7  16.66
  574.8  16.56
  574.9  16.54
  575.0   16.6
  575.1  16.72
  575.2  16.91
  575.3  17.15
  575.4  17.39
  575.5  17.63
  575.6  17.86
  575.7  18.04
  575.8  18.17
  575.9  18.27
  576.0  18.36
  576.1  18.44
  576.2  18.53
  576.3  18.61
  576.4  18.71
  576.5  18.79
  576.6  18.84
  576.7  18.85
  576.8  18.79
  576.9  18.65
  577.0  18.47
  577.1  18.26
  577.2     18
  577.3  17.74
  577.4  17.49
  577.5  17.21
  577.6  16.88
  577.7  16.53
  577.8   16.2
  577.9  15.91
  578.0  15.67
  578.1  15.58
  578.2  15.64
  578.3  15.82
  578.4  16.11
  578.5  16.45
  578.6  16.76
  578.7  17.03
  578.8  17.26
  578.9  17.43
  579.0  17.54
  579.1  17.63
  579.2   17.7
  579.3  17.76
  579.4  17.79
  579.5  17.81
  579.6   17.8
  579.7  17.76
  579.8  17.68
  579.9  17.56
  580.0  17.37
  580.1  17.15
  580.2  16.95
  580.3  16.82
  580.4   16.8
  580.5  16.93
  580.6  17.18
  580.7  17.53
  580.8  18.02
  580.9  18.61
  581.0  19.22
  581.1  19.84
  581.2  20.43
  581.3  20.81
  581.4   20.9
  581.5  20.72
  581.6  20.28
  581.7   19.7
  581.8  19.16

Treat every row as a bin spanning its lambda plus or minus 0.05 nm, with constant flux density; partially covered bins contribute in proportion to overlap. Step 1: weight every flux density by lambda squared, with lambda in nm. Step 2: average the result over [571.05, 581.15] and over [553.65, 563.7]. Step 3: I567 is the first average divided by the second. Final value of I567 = 1.18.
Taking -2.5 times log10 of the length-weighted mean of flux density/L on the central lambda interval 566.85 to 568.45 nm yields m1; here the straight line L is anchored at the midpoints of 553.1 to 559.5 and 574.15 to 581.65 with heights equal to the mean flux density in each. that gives 0.04 mag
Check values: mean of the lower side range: 16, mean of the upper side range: 17.7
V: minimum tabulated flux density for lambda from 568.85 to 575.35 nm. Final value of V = 15.02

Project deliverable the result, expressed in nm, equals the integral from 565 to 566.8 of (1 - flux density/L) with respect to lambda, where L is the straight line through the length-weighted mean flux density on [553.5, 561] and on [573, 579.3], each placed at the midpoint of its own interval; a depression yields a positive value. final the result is 0.02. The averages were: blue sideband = 15.7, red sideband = 17.4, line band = 16.3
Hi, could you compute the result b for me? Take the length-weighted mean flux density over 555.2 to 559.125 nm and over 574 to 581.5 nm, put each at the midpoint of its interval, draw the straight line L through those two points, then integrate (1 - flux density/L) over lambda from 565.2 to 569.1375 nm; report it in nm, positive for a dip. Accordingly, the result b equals 0.07 nm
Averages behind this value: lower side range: 16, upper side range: 17.6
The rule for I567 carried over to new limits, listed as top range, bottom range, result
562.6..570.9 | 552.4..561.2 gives 1.07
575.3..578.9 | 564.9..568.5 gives 1.12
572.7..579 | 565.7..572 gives 1.08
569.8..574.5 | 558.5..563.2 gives 1.17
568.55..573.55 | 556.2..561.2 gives 1.12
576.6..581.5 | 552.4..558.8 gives 1.18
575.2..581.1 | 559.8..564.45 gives 1.23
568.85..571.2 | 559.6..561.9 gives 1.19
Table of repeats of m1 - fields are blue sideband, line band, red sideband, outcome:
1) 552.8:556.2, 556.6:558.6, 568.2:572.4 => 0.016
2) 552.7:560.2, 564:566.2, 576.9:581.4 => 0.024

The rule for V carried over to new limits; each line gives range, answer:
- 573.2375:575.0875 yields 16.54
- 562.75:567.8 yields 15.07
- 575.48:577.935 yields 15.91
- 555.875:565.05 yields 13.06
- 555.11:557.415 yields 15.56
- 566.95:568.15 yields 15.4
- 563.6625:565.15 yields 15.24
